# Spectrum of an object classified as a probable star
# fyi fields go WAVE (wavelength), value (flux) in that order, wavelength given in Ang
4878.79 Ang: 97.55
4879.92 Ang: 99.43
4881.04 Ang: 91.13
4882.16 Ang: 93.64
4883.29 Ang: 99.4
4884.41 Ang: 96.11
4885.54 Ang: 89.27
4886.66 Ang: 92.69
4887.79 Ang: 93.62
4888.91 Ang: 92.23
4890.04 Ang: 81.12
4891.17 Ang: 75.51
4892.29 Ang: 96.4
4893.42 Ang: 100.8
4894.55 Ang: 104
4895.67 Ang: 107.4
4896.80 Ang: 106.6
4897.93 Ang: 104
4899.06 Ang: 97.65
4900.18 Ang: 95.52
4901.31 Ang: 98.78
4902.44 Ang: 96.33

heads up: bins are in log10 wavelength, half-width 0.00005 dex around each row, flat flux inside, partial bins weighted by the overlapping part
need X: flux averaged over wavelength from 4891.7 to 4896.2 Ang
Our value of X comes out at 102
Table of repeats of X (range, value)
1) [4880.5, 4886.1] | 93.9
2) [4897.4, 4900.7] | 99.2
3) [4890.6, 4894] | 90.8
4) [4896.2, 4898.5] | 105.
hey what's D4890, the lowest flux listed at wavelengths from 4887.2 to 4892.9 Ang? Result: 75.51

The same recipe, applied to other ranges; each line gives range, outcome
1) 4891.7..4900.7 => 95.52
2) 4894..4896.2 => 104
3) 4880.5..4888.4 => 89.27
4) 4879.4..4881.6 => 91.13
